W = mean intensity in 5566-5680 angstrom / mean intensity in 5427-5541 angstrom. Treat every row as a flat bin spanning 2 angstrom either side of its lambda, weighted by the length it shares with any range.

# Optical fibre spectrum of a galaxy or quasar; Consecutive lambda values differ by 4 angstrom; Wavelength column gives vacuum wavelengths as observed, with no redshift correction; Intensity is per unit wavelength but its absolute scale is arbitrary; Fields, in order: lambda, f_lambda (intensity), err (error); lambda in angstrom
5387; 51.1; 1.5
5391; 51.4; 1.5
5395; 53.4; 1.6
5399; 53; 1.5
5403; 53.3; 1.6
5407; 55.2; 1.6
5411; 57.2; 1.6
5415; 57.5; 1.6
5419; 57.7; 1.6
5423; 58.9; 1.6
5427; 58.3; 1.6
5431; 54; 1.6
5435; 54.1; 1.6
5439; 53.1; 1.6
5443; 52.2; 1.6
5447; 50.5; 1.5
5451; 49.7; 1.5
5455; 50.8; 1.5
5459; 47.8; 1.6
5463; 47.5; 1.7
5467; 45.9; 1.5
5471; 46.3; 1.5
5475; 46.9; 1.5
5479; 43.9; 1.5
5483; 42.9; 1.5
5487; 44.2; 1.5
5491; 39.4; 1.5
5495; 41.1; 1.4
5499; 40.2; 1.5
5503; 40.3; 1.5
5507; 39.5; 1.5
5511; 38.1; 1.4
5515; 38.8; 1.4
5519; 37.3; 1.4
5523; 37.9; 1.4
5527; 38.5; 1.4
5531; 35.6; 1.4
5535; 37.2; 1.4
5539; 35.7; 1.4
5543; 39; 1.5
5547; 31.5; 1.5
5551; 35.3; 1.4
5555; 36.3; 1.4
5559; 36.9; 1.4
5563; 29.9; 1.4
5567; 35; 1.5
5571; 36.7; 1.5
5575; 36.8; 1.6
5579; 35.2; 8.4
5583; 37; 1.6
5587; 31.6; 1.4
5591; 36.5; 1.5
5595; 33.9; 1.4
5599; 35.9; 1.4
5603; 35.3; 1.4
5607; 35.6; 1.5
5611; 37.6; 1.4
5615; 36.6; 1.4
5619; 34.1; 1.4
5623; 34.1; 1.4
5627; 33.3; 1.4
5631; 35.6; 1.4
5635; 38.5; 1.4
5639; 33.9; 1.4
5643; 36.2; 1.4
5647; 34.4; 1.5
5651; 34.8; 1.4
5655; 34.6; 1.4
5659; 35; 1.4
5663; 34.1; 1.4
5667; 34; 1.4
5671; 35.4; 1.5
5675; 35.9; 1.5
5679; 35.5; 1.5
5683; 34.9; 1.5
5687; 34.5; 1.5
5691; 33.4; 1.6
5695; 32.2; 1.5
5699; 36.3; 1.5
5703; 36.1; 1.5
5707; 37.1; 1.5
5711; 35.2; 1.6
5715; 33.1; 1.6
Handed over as 0.80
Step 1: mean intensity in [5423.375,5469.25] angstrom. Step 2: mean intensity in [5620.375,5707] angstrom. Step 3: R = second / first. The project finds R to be 0.68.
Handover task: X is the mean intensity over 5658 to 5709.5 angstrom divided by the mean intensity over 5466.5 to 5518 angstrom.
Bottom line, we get 0.8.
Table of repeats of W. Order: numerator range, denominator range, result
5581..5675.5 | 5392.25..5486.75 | 0.68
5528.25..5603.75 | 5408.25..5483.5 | 0.69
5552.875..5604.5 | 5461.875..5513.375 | 0.82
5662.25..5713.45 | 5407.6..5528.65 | 0.74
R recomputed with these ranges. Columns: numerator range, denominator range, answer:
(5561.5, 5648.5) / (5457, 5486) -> 0.77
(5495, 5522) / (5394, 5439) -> 0.70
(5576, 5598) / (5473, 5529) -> 0.86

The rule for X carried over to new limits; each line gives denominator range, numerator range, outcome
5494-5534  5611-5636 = 0.92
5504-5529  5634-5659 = 0.92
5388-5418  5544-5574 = 0.64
